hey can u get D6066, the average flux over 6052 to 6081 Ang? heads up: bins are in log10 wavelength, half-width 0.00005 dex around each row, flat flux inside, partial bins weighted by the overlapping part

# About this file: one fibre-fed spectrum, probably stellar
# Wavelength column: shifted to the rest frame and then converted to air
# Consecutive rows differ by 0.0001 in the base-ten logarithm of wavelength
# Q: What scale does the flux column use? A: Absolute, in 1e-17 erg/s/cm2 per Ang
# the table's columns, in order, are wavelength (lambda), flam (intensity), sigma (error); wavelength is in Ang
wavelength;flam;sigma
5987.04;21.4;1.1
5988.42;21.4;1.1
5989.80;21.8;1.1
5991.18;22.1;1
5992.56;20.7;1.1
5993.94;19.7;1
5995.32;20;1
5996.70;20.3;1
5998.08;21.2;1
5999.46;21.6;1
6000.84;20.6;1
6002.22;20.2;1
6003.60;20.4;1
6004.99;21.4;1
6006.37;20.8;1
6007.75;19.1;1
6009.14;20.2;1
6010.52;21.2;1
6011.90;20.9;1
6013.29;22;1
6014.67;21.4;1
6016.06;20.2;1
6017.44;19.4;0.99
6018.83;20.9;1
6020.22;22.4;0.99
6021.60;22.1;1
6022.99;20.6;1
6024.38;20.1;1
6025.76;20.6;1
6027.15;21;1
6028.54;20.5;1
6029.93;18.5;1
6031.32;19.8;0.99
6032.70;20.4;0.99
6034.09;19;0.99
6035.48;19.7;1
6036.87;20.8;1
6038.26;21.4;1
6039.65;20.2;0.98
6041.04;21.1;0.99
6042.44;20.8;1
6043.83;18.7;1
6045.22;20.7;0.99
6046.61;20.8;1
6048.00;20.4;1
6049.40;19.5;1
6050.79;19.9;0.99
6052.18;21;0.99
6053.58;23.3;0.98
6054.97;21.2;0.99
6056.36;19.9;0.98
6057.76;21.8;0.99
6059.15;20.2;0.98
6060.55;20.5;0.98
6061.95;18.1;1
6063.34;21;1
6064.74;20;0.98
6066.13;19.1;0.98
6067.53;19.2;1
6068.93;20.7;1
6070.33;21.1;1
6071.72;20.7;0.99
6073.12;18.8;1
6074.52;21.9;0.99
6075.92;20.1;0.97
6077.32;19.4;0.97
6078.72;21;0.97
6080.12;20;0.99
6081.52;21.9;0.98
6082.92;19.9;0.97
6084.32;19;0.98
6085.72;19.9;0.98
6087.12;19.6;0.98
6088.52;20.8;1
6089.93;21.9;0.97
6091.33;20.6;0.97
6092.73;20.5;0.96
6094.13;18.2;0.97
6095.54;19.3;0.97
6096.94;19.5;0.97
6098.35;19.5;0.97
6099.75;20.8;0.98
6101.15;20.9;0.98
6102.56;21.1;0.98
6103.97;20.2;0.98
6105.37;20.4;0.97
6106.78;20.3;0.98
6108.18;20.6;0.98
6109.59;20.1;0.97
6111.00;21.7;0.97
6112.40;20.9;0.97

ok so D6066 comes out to 20.4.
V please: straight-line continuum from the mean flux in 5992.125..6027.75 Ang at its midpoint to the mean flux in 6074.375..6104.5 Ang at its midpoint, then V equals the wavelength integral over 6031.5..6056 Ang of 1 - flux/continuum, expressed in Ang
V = 0.0 Ang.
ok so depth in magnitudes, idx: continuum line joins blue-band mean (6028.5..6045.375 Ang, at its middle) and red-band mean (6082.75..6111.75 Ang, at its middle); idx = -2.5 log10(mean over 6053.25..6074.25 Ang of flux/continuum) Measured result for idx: -0.011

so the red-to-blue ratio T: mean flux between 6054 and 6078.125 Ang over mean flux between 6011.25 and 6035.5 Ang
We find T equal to 1.0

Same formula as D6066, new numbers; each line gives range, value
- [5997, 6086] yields 20.5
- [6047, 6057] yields 20.8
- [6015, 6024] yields 20.9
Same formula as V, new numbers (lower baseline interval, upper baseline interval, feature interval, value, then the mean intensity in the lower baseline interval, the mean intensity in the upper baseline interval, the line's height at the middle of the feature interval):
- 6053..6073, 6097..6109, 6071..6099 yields 0.4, 20.4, 20.4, 20.4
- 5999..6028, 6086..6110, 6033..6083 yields 0.3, 20.8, 20.2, 20.5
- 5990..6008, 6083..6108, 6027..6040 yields 0.3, 20.7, 20.2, 20.5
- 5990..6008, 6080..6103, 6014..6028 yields -0.2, 20.7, 20.2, 20.6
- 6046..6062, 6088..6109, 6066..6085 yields 0.2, 20.6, 20.3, 20.5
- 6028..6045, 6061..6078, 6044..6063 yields -0.4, 20.1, 20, 20.1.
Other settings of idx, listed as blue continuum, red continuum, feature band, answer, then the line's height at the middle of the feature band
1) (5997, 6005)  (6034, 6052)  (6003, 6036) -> 0.003 mag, 20.6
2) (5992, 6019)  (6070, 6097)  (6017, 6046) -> 0.003 mag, 20.5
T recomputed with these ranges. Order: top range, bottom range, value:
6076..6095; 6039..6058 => 0.98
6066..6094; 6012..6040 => 0.99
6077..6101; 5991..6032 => 0.98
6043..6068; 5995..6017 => 0.98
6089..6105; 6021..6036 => 1.00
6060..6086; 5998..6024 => 0.96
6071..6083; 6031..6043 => 1.00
